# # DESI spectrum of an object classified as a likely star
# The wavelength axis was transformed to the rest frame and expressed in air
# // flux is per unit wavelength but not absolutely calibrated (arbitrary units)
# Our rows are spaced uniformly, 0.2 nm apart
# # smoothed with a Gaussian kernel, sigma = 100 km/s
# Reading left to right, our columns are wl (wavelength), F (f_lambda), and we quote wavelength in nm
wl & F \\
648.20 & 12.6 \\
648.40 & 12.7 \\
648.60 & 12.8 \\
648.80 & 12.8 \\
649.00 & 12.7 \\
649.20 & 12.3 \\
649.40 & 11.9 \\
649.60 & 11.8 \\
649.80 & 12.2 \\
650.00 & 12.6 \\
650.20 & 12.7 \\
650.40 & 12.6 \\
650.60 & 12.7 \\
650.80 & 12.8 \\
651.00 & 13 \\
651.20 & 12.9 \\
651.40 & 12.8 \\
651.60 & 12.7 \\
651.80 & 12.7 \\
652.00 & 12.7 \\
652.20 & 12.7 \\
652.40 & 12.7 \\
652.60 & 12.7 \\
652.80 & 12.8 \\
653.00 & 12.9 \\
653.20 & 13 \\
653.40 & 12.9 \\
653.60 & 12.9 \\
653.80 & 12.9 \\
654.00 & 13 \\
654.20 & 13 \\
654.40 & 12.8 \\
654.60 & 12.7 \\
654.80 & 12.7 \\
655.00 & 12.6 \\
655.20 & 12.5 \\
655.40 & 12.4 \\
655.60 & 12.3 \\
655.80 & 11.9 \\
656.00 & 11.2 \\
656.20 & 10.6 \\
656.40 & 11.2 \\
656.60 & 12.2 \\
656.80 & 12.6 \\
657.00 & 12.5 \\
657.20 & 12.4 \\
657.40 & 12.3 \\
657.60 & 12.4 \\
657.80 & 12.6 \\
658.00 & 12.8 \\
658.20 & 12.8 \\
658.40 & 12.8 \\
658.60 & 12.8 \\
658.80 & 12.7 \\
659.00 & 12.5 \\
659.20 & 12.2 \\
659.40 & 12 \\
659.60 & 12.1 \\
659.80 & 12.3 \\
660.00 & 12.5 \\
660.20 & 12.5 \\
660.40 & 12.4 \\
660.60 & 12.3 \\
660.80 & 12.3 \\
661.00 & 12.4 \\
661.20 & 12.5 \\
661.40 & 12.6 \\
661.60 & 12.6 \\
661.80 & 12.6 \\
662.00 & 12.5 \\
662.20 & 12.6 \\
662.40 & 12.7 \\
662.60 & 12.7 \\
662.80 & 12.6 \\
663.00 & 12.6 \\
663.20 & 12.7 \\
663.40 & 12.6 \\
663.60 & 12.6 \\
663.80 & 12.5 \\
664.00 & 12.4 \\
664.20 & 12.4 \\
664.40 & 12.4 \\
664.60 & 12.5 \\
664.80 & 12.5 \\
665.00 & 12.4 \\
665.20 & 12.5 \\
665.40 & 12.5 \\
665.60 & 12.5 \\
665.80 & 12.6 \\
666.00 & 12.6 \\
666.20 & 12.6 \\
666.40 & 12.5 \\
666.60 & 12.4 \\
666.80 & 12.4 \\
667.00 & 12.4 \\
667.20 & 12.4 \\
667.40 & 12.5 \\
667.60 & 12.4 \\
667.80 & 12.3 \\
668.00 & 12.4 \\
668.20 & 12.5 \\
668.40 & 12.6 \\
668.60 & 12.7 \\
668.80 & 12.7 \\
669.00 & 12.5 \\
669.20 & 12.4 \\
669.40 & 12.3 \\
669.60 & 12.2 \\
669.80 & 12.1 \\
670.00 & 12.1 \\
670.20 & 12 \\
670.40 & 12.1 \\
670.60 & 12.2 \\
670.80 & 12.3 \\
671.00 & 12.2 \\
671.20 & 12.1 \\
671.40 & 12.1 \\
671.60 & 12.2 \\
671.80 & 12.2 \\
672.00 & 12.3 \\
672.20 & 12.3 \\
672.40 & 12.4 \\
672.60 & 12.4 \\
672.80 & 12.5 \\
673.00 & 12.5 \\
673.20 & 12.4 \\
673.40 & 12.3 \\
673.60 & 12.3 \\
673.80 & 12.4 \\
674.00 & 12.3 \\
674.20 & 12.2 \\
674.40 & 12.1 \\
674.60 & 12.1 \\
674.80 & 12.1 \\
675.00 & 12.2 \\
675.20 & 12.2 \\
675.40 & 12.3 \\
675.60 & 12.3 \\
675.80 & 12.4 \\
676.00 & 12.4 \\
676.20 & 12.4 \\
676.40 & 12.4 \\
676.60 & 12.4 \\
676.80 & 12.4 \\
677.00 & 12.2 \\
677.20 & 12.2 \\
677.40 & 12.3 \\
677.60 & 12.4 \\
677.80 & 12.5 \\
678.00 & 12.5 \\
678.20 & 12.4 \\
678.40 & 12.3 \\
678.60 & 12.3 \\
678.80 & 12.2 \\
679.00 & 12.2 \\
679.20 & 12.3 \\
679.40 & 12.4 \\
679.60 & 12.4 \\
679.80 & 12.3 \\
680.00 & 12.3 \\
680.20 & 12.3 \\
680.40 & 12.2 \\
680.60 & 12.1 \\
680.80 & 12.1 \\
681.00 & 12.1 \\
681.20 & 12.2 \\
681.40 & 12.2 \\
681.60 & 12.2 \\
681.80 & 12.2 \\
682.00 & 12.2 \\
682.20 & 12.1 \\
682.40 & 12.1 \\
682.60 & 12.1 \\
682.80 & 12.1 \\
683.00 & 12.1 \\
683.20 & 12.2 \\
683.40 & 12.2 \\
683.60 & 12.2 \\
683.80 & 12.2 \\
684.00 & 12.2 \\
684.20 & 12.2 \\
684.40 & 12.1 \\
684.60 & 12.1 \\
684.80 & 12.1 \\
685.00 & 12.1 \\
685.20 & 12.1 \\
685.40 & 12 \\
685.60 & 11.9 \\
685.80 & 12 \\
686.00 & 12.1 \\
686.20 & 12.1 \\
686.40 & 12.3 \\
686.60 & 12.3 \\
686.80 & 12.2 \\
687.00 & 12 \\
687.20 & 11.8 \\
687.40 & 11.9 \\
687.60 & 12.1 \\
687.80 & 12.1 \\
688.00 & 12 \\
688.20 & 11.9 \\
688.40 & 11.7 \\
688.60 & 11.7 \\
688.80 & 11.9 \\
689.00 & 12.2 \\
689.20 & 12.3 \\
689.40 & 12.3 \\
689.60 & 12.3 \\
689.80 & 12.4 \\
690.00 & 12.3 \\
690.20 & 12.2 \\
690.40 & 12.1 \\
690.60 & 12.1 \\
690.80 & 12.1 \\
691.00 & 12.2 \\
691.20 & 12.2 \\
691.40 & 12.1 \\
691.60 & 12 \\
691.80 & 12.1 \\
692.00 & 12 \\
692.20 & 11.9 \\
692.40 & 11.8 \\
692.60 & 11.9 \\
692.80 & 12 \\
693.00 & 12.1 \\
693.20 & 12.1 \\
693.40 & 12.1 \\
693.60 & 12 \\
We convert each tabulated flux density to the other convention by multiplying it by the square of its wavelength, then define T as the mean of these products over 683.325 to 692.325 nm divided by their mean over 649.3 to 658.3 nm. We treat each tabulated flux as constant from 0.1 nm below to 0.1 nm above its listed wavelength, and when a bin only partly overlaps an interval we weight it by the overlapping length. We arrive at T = 1.1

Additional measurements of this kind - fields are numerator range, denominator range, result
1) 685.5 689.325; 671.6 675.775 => 1.02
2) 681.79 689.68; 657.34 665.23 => 1.04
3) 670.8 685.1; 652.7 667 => 1.04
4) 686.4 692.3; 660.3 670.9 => 1.04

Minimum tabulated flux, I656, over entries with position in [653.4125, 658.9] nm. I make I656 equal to 10.6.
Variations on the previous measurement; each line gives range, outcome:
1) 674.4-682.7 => 12.1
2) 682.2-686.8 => 11.9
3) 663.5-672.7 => 12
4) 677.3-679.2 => 12.2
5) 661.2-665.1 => 12.4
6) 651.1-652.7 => 12.7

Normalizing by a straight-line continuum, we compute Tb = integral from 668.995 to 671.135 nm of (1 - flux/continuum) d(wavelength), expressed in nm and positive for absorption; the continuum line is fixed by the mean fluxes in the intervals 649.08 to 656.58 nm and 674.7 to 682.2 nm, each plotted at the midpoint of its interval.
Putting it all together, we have 0.03 nm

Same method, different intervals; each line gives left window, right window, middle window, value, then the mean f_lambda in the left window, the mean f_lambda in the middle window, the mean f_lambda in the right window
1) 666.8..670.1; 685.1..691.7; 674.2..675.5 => 0.01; 12.4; 12.2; 12.1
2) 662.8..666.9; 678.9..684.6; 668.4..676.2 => 0.05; 12.5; 12.3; 12.2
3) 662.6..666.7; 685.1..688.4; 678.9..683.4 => -0.01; 12.5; 12.2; 12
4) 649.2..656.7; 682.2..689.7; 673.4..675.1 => 0.00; 12.5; 12.2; 12.1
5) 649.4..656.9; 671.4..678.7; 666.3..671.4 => 0.01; 12.5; 12.3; 12.3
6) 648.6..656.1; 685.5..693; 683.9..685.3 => 0.00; 12.6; 12.1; 12.1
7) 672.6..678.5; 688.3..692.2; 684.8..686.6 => 0.01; 12.3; 12.1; 12.1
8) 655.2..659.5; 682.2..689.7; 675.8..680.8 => -0.08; 12.3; 12.3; 12.1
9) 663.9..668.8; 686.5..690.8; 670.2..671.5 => 0.03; 12.5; 12.2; 12.1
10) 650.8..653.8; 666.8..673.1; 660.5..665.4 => 0.00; 12.8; 12.5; 12.3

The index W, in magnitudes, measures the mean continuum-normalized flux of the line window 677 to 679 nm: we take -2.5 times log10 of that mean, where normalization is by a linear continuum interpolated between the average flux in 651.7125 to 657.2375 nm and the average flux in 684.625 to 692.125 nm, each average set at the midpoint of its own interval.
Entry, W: -0.01 mag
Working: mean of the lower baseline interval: 12.5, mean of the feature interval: 12.3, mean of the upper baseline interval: 12.1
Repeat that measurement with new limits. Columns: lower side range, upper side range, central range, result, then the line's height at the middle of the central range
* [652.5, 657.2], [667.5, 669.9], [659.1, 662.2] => 0.00 mag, 12.4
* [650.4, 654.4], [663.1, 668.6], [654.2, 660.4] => 0.03 mag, 12.7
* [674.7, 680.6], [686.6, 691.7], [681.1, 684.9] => 0.00 mag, 12.2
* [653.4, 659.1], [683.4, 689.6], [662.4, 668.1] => -0.01 mag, 12.3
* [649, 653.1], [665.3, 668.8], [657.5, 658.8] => -0.01 mag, 12.6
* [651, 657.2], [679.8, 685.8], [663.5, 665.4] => -0.01 mag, 12.4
